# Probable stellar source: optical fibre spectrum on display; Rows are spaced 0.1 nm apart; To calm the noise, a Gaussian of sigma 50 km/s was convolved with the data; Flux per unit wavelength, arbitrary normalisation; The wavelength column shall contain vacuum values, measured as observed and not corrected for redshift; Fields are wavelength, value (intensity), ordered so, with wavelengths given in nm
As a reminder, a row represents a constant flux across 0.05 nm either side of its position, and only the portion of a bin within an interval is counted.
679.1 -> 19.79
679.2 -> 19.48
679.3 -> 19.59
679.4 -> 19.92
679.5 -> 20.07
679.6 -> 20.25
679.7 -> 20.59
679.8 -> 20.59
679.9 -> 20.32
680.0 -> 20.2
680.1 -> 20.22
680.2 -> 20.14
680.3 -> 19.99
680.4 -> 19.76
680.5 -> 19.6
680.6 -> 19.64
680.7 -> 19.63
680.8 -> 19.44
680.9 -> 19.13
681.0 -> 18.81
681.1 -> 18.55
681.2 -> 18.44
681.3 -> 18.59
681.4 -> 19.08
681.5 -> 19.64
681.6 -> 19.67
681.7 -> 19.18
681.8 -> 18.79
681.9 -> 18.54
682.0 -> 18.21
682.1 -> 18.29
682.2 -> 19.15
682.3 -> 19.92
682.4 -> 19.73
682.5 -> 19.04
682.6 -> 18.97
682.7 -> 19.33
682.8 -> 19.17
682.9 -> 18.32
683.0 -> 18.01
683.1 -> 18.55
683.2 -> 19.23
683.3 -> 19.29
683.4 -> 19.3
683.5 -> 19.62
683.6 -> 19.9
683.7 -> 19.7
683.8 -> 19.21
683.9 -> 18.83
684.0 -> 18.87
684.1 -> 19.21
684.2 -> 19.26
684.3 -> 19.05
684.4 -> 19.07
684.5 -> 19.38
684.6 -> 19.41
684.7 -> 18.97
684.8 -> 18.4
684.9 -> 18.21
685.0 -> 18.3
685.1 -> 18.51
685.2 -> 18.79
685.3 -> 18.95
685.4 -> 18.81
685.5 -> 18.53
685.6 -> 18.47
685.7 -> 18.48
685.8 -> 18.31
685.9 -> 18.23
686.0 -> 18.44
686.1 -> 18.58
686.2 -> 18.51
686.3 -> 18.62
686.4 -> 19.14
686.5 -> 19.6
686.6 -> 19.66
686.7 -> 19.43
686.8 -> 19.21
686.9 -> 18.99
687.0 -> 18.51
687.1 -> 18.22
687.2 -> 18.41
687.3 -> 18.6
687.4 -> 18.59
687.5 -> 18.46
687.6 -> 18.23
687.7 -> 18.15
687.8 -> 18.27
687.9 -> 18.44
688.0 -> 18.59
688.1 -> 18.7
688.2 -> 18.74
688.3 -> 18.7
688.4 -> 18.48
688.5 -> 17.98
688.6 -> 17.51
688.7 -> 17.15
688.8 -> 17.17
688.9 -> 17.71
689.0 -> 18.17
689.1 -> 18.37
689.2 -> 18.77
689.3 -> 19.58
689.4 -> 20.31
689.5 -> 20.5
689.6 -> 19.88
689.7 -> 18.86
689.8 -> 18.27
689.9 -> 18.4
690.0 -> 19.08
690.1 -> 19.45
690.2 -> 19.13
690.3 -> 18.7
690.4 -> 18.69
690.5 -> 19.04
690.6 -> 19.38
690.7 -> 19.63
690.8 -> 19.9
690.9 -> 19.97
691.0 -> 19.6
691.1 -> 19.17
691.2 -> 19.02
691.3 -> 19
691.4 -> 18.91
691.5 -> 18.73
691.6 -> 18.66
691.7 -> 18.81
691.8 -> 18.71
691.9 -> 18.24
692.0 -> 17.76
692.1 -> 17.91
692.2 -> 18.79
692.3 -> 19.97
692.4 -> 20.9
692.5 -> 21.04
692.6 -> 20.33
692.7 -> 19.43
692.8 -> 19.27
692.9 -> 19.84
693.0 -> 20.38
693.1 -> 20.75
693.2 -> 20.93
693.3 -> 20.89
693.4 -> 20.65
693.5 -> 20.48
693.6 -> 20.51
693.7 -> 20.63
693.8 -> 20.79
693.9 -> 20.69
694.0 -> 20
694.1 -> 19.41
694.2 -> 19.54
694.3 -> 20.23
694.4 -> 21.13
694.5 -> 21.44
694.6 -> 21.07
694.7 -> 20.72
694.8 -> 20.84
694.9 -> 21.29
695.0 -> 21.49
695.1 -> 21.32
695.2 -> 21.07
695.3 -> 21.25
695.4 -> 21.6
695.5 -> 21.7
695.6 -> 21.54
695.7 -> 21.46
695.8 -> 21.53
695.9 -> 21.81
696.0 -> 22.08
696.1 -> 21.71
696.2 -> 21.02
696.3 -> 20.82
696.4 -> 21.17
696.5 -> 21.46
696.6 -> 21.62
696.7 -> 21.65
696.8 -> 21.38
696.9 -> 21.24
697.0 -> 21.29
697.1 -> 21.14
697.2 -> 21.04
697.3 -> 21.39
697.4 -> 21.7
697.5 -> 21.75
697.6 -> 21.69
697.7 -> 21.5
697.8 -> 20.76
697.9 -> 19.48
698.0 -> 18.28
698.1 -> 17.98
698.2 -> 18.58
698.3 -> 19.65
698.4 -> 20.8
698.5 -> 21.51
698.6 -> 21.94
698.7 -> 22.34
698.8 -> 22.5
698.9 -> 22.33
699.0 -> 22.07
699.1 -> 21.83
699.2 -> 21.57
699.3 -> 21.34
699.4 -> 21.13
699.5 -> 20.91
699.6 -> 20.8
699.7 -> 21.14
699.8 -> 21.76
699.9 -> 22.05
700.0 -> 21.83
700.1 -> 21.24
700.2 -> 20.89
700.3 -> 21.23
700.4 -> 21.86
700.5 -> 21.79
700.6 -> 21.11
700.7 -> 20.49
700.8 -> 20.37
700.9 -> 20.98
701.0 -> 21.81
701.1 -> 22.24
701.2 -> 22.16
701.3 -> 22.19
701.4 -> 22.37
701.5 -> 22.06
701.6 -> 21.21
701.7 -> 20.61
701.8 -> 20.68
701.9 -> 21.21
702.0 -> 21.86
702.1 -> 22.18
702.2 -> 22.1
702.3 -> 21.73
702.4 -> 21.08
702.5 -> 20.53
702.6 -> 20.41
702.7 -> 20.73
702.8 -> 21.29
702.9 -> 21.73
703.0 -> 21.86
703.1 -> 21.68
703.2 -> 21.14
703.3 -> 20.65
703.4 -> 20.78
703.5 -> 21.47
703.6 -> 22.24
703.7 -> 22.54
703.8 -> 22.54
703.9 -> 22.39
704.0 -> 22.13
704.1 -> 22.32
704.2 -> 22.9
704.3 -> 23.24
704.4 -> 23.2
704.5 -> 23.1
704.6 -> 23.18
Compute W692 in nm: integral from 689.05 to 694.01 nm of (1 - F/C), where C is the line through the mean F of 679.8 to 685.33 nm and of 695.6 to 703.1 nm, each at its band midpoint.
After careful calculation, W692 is 0.19 nm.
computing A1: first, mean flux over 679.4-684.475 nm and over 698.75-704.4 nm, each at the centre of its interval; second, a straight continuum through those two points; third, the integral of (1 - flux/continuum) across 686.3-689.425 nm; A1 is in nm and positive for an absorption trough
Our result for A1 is 0.23 nm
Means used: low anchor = 19.3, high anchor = 21.6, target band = 18.6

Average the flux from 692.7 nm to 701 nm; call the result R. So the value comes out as 21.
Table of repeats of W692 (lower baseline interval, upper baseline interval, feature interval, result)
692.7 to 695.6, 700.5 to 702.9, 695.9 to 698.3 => 0.01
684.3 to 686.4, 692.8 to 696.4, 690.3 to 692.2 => 0.11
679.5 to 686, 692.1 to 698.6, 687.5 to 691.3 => 0.23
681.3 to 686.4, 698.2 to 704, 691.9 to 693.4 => 0.03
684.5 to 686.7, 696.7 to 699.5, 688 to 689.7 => 0.06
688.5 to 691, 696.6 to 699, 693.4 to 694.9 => -0.04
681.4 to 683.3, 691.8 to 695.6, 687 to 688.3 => 0.08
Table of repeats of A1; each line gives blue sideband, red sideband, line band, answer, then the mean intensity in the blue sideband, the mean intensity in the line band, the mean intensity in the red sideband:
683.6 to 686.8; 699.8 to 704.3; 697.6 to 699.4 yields 0.01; 18.9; 20.9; 21.6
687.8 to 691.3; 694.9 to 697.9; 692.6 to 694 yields -0.01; 18.8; 20.4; 21.4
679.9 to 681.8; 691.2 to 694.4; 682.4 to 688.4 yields 0.22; 19.4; 18.8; 19.8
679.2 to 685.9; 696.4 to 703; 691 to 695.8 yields 0.08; 19.2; 20.2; 21.3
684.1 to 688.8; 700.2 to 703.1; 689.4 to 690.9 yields 0.00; 18.6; 19.3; 21.4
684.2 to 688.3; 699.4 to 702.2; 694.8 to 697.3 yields -0.10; 18.7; 21.4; 21.5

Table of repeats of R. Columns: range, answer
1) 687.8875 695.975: 19.7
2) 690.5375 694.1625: 19.7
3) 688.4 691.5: 18.9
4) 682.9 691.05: 18.8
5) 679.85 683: 19.3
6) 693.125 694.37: 20.4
